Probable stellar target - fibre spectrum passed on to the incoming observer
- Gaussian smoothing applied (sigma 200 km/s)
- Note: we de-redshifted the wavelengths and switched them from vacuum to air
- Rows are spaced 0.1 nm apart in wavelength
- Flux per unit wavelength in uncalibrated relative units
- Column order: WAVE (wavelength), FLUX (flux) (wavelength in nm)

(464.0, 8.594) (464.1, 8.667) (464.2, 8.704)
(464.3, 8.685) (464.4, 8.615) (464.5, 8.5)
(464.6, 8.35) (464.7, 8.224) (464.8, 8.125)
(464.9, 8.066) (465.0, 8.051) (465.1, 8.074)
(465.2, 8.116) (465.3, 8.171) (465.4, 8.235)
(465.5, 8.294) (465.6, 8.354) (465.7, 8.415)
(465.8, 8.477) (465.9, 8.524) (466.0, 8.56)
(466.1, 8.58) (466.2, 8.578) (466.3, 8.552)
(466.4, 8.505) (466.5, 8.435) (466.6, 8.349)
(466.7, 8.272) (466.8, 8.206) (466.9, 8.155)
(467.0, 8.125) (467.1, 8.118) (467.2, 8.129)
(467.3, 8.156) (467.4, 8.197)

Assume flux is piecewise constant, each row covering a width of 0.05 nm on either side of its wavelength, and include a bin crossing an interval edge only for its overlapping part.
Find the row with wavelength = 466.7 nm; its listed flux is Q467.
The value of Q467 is 8.272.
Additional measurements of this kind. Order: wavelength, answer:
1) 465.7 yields 8.415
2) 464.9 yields 8.066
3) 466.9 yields 8.155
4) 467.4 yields 8.197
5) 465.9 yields 8.524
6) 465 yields 8.051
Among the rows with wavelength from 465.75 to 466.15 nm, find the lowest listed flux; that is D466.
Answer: 8.477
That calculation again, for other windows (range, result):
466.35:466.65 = 8.349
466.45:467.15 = 8.118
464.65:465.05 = 8.051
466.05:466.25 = 8.578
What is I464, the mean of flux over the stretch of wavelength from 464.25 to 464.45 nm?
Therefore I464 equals 8.65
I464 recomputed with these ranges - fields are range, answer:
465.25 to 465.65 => 8.26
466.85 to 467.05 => 8.14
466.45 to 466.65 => 8.39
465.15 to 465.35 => 8.14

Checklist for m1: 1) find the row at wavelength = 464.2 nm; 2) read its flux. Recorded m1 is 8.704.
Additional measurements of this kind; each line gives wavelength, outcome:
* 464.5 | 8.5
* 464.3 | 8.685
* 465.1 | 8.074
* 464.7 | 8.224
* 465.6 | 8.354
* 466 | 8.56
